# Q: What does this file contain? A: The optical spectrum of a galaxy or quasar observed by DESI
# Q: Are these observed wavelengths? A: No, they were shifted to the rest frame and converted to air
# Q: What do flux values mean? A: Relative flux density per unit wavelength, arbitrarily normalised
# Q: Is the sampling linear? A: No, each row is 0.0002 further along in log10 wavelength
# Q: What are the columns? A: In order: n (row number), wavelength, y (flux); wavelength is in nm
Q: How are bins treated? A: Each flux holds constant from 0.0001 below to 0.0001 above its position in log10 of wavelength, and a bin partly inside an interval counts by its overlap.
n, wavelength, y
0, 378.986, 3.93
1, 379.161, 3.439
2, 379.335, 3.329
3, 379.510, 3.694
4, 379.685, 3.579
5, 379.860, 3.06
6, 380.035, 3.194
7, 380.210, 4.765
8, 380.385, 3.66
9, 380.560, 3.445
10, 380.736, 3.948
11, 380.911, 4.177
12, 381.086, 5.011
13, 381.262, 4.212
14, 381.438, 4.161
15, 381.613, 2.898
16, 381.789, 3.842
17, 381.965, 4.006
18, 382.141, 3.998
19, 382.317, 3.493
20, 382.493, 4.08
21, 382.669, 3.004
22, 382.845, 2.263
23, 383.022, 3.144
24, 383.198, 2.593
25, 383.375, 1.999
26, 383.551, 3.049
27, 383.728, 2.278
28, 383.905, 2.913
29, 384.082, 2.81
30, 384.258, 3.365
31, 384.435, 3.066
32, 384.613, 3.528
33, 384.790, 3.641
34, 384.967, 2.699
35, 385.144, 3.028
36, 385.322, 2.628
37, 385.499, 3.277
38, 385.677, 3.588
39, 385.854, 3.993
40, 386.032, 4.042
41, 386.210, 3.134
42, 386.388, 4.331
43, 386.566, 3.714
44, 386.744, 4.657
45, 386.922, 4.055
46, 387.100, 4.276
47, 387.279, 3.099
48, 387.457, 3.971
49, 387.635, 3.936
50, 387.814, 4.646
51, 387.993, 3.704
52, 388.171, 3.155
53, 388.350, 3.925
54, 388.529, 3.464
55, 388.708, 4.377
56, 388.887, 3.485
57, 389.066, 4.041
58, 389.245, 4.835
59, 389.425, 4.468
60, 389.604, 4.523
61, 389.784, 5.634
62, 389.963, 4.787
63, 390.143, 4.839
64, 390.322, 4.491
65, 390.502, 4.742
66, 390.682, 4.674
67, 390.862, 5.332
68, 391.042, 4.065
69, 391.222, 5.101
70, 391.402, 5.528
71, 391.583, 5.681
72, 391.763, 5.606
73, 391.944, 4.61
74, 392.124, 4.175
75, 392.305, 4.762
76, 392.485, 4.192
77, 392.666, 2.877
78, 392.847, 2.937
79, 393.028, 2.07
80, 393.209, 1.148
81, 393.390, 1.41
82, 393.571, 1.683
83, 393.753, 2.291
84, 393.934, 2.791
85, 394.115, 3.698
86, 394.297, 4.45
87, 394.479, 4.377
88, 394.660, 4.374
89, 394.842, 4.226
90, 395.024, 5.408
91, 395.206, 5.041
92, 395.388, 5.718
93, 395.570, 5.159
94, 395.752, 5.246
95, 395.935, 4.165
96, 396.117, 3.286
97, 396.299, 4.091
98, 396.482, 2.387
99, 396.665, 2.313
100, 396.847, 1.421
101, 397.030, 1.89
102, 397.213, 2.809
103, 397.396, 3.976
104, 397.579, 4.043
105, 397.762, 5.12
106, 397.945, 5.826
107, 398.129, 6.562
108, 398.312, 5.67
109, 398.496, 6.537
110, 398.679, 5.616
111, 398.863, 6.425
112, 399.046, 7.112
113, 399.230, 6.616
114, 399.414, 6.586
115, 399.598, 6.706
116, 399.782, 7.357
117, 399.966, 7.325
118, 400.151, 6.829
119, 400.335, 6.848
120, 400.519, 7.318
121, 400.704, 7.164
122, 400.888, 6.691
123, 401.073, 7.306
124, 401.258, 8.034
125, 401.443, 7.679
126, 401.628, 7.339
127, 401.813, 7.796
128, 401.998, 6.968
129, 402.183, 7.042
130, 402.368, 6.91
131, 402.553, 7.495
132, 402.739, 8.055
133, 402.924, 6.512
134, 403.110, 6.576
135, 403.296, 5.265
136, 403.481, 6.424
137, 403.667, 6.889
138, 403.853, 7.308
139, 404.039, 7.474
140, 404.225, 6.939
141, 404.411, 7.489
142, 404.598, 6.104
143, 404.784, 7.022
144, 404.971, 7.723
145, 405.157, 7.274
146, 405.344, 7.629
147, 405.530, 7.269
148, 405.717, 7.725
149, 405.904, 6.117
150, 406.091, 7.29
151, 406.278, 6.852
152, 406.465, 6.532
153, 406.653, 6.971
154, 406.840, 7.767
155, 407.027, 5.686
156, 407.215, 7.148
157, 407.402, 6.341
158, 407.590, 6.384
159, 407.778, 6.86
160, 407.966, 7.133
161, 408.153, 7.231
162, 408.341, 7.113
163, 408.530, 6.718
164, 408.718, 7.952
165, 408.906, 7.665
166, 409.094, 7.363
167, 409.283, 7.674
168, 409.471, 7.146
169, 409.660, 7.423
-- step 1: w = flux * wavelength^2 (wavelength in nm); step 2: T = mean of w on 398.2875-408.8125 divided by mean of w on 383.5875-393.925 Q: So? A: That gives 1.98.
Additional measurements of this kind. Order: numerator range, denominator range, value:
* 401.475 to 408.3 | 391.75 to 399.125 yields 1.80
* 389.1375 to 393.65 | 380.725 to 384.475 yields 1.29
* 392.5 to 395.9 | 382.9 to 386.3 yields 1.24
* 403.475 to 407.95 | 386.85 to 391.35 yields 1.76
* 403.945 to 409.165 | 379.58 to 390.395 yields 2.12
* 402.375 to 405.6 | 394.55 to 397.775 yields 1.87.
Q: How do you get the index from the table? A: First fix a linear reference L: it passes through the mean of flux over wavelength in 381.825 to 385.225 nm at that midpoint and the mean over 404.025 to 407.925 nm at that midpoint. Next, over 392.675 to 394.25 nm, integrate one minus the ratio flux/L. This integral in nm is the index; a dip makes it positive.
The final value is 0.81 nm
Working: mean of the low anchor 3.11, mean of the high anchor 6.97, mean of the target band 2.35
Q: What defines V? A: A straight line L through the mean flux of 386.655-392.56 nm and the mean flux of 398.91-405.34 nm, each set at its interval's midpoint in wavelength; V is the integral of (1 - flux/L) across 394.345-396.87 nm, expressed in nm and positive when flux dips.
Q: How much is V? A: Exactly 0.67 nm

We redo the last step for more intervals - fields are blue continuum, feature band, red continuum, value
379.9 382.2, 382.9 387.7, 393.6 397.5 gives 0.64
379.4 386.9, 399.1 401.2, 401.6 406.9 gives -0.21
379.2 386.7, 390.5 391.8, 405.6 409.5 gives -0.13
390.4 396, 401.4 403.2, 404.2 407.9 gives -0.33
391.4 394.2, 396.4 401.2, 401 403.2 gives 0.37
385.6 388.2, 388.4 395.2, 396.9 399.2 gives 0.48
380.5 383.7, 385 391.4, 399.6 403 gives 0.79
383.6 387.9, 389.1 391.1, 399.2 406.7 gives -0.15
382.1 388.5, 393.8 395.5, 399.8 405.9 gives 0.31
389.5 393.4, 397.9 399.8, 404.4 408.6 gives -0.28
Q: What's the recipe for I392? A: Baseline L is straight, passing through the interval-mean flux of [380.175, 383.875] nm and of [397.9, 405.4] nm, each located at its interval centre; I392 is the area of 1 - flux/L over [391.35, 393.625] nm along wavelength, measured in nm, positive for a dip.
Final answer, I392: 0.73 nm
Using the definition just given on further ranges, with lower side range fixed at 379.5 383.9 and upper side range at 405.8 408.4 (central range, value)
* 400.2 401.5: -0.275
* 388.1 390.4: 0.085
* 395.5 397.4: 0.742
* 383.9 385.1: 0.217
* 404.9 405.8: -0.127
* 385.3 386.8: 0.121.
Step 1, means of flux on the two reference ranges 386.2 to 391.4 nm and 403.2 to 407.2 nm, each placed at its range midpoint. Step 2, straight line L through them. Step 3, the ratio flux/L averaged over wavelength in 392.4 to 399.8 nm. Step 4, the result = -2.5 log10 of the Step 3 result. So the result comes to 0.29 mag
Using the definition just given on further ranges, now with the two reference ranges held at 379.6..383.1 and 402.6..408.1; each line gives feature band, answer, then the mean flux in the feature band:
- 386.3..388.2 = 0.129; 3.98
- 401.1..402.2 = -0.166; 7.49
